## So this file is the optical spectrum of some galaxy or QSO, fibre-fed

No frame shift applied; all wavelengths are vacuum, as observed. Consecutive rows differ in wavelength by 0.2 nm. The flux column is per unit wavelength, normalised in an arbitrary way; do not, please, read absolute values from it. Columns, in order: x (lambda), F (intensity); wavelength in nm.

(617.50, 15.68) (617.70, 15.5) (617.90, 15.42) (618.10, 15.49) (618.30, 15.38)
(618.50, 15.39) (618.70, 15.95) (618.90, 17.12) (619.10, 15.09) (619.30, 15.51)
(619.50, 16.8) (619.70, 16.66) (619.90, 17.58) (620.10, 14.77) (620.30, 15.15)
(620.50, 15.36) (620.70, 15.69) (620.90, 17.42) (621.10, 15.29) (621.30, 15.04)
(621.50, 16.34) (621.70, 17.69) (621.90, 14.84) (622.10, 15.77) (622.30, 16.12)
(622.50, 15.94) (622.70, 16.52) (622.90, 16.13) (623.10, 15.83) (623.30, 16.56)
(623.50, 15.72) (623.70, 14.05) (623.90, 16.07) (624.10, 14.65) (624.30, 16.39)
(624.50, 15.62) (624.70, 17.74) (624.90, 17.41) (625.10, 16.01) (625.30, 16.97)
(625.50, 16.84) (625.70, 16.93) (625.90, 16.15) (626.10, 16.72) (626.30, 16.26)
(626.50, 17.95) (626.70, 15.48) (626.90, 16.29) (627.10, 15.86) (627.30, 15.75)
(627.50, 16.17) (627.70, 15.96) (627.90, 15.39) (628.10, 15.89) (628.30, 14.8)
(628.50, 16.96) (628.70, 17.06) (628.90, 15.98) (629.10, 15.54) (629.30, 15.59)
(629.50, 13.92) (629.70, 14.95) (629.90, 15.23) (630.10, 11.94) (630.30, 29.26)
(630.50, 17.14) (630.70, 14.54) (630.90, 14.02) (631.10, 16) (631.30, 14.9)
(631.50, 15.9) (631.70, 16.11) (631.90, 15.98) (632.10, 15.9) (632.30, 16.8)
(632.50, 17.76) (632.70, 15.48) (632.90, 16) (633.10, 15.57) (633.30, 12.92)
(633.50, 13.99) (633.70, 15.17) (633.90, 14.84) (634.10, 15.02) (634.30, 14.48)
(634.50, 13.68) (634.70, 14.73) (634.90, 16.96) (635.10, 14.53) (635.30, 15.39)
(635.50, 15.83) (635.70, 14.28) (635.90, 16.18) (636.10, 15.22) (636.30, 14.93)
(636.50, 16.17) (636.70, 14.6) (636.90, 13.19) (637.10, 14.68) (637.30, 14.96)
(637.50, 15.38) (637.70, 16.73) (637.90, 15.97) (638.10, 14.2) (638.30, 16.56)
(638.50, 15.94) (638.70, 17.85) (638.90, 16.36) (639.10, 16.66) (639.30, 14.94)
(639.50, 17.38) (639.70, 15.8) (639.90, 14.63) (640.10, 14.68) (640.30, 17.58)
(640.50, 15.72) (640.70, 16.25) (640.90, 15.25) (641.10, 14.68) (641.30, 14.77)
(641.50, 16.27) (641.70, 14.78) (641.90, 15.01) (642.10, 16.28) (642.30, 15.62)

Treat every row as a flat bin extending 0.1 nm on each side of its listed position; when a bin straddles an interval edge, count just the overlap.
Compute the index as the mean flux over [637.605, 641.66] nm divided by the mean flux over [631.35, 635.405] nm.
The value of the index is 1.04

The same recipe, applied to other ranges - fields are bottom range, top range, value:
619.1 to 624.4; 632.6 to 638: 0.95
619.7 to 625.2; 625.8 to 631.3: 1.01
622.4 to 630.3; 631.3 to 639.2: 0.96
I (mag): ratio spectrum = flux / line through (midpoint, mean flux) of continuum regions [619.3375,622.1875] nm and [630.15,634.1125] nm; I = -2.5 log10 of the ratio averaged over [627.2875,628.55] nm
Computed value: 0.02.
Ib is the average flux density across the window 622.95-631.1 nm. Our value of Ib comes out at 16.2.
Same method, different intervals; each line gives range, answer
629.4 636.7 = 15.6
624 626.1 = 16.5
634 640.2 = 15.4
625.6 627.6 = 16.4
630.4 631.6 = 15.4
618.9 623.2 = 16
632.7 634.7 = 14.7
